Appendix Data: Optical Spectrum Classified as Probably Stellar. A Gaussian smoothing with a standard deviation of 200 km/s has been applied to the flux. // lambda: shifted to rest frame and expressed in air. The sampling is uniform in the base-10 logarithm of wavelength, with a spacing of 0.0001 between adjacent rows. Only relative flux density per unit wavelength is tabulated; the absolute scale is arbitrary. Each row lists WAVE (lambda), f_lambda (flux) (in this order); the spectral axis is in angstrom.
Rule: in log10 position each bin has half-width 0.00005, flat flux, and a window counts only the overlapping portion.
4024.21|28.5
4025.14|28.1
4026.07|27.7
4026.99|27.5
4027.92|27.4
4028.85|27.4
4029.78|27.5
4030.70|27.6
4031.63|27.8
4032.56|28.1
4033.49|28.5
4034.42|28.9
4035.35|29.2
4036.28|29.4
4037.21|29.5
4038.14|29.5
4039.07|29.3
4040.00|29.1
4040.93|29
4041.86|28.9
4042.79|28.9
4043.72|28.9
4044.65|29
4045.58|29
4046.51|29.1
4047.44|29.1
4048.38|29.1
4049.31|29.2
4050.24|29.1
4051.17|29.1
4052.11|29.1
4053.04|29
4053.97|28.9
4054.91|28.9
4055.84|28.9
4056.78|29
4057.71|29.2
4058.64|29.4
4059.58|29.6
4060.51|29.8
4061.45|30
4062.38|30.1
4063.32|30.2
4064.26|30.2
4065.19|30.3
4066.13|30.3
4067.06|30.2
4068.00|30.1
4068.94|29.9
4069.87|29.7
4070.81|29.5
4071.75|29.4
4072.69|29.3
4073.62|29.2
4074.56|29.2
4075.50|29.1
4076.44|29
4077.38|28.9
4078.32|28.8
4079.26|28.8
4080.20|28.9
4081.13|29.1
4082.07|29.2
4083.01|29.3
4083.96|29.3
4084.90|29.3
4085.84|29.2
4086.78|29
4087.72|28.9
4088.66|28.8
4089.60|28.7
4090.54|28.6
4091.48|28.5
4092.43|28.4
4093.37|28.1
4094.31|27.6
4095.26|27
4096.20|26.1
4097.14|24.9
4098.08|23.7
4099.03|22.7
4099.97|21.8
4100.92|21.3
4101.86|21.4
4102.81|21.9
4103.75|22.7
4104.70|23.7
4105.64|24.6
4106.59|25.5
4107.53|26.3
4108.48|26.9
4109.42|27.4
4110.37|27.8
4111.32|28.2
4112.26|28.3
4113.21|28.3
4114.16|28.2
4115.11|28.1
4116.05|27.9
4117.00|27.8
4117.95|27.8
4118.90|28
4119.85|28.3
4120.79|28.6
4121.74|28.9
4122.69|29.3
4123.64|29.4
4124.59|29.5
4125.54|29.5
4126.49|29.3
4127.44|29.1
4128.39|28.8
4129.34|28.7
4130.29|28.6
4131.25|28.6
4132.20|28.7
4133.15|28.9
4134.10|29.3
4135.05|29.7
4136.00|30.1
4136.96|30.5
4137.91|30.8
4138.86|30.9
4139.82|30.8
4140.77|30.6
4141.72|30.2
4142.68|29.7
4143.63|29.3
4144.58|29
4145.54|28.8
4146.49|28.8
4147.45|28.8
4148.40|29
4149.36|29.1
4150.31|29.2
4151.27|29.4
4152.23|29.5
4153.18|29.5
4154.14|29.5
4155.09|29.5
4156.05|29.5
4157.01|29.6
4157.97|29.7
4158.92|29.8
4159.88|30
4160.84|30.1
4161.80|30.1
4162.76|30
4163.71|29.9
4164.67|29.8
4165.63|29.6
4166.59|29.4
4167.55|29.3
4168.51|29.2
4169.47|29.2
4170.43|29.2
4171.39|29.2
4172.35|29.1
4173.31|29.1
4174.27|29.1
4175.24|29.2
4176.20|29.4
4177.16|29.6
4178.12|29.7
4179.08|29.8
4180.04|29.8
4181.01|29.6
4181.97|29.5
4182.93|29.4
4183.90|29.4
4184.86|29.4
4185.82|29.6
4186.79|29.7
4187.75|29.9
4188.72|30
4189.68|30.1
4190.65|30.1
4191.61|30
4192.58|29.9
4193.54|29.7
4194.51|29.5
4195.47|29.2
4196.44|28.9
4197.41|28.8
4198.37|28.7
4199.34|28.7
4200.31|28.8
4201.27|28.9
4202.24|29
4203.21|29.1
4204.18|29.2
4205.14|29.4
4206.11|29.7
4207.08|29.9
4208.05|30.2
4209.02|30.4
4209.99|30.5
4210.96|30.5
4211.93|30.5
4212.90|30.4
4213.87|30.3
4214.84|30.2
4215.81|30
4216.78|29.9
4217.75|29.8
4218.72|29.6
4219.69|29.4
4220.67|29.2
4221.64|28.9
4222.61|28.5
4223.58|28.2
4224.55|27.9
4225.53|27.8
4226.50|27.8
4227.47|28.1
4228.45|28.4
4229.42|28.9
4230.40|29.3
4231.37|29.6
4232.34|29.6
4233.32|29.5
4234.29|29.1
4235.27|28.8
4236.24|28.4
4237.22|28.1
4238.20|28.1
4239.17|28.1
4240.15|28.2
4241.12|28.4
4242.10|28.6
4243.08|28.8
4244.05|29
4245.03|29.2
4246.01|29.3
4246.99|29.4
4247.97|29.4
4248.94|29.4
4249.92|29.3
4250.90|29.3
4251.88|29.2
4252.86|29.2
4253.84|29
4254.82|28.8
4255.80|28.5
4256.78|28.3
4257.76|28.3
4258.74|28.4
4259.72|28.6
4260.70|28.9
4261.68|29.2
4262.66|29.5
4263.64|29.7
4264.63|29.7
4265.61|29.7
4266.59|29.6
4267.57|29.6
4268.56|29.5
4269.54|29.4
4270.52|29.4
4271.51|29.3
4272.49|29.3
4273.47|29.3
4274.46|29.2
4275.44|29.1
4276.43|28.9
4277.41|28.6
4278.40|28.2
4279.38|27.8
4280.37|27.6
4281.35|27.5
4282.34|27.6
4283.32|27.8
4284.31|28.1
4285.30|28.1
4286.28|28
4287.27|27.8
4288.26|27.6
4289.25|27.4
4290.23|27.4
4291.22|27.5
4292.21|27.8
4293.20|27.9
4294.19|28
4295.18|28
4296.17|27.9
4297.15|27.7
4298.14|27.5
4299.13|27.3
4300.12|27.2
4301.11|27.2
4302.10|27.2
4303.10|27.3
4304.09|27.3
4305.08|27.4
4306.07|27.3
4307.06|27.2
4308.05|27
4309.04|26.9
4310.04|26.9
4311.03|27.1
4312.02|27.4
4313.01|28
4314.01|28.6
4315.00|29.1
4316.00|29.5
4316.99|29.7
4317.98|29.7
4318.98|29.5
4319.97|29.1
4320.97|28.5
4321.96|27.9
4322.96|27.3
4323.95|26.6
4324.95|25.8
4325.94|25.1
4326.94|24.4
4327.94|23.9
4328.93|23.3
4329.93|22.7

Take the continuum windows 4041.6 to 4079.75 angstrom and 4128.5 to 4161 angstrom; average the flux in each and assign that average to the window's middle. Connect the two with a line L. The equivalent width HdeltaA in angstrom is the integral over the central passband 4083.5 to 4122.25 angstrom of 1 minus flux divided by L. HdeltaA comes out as 3.5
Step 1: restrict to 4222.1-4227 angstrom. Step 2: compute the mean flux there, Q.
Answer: 28.1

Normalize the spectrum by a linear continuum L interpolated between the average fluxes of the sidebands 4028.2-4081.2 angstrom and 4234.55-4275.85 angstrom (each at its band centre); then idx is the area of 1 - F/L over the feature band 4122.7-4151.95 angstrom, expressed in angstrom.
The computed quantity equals -0.3 angstrom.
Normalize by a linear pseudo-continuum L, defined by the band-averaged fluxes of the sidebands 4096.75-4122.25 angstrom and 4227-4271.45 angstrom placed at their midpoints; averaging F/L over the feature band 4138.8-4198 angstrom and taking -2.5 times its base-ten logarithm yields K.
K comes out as -0.09 mag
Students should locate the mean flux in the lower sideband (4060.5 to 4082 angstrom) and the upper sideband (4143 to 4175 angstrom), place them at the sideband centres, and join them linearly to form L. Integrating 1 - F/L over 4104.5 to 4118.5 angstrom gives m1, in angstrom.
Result 1.1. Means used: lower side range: 29.6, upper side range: 29.4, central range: 27.2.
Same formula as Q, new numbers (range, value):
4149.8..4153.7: 29.4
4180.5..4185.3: 29.4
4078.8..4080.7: 29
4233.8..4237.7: 28.6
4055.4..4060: 29.2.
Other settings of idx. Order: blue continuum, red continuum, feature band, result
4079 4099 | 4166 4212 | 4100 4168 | 0.5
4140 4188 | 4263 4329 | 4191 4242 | -0.5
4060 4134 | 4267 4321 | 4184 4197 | -0.7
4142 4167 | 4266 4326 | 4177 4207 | -0.4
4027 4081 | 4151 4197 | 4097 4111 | 2.4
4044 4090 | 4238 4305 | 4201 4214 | -0.5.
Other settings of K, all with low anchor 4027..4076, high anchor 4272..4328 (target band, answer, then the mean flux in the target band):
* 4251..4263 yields -0.032 mag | 28.8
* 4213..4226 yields -0.039 mag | 29.2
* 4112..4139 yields -0.008 mag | 28.9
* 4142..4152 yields -0.019 mag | 29.1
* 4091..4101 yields 0.131 mag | 25.6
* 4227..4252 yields -0.030 mag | 28.9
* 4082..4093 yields 0.001 mag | 28.9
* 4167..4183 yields -0.035 mag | 29.4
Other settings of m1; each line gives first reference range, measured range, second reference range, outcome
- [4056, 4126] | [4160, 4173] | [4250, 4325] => -0.7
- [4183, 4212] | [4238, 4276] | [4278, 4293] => -1.0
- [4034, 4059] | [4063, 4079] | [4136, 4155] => -0.2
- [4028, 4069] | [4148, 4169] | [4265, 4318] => -0.7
